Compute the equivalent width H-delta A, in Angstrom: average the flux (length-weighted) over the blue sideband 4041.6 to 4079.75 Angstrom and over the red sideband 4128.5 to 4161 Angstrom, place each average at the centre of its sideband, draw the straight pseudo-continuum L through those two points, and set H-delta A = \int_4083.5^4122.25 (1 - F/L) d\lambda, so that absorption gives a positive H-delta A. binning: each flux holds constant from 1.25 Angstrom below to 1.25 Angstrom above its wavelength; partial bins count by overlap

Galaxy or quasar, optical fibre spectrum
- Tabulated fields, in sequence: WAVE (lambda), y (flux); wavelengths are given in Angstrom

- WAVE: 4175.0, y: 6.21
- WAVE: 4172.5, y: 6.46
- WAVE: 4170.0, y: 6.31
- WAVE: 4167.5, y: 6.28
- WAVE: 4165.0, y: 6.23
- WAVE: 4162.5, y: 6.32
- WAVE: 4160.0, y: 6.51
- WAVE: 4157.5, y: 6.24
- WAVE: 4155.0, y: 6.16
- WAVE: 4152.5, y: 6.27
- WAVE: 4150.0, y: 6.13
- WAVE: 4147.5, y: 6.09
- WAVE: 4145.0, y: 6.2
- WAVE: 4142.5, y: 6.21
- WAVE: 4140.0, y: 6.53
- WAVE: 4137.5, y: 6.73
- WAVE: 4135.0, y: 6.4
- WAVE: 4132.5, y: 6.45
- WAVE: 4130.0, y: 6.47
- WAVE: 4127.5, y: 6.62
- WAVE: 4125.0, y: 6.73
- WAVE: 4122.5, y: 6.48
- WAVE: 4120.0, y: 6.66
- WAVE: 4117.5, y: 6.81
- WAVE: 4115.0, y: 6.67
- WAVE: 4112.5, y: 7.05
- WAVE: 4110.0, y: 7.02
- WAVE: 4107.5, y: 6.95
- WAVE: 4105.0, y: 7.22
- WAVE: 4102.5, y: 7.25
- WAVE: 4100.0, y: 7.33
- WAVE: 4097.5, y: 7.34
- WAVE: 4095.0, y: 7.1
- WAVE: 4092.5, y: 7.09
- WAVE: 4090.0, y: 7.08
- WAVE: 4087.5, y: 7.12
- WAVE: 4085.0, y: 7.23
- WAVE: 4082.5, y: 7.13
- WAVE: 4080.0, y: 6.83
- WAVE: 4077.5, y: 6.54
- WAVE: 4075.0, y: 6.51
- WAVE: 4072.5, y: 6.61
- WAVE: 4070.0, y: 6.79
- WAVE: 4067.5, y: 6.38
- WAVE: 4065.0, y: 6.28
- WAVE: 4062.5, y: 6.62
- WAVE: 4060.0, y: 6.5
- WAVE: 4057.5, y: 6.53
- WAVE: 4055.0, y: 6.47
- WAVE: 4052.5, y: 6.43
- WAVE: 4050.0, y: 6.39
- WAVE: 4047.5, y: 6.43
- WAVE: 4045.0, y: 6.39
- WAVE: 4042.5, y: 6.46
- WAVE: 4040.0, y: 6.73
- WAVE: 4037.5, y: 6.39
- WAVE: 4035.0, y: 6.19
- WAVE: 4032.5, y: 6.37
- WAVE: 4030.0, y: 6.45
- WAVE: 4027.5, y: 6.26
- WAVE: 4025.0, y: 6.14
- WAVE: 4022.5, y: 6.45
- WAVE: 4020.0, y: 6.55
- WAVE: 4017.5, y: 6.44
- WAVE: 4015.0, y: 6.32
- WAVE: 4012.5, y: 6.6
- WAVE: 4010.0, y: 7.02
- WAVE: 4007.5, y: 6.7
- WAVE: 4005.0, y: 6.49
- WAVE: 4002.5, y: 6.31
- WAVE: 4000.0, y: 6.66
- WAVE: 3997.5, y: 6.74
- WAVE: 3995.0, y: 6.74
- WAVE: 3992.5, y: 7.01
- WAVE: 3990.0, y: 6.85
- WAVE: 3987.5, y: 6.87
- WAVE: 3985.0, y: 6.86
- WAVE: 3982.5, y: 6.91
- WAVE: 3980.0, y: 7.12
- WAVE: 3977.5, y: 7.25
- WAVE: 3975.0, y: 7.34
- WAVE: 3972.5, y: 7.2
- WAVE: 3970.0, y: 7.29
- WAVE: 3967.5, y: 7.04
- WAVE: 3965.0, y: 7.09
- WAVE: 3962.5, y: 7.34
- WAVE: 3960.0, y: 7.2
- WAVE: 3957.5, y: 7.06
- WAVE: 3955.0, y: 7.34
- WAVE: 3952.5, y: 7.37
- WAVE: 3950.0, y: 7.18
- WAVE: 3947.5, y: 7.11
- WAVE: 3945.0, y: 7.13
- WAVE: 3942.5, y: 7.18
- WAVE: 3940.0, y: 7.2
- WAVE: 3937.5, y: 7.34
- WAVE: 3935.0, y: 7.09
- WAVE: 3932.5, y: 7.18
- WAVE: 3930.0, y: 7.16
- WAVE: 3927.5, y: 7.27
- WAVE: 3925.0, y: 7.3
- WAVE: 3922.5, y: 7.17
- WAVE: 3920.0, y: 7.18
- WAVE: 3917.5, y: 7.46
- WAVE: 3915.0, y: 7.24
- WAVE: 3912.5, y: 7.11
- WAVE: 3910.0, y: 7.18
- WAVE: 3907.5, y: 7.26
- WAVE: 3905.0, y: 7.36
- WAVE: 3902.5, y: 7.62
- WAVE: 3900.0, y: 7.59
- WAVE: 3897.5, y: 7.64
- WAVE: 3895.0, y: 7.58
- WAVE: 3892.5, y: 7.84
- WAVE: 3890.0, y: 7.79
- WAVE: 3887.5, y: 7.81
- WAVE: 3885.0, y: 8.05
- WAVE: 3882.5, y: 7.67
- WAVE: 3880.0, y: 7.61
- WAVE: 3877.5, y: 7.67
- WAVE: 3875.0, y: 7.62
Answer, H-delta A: -3.8 Angstrom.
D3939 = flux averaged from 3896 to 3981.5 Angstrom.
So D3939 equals 7.25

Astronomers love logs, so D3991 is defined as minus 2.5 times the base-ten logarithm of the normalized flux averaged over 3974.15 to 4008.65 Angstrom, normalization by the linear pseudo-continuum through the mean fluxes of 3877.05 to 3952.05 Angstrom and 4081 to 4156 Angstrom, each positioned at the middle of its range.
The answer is 0.05 mag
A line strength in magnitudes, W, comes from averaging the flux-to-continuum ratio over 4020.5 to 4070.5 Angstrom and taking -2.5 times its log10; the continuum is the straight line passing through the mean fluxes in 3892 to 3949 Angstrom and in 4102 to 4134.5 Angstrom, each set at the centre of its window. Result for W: 0.09 mag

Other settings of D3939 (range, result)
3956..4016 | 6.92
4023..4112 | 6.7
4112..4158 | 6.46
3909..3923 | 7.23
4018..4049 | 6.4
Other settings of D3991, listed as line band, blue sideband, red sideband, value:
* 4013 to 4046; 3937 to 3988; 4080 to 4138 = 0.105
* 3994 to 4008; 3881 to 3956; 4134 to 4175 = 0.065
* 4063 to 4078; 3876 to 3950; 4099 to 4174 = 0.046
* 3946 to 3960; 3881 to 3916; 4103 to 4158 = 0.017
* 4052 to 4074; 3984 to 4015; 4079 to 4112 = 0.077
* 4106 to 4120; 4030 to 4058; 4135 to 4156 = -0.089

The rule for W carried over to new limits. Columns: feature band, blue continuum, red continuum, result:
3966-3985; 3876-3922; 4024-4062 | -0.03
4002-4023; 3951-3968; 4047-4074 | 0.05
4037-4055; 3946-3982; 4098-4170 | 0.07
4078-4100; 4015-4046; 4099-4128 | -0.06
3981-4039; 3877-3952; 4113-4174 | 0.07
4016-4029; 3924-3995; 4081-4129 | 0.11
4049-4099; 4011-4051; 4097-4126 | -0.01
